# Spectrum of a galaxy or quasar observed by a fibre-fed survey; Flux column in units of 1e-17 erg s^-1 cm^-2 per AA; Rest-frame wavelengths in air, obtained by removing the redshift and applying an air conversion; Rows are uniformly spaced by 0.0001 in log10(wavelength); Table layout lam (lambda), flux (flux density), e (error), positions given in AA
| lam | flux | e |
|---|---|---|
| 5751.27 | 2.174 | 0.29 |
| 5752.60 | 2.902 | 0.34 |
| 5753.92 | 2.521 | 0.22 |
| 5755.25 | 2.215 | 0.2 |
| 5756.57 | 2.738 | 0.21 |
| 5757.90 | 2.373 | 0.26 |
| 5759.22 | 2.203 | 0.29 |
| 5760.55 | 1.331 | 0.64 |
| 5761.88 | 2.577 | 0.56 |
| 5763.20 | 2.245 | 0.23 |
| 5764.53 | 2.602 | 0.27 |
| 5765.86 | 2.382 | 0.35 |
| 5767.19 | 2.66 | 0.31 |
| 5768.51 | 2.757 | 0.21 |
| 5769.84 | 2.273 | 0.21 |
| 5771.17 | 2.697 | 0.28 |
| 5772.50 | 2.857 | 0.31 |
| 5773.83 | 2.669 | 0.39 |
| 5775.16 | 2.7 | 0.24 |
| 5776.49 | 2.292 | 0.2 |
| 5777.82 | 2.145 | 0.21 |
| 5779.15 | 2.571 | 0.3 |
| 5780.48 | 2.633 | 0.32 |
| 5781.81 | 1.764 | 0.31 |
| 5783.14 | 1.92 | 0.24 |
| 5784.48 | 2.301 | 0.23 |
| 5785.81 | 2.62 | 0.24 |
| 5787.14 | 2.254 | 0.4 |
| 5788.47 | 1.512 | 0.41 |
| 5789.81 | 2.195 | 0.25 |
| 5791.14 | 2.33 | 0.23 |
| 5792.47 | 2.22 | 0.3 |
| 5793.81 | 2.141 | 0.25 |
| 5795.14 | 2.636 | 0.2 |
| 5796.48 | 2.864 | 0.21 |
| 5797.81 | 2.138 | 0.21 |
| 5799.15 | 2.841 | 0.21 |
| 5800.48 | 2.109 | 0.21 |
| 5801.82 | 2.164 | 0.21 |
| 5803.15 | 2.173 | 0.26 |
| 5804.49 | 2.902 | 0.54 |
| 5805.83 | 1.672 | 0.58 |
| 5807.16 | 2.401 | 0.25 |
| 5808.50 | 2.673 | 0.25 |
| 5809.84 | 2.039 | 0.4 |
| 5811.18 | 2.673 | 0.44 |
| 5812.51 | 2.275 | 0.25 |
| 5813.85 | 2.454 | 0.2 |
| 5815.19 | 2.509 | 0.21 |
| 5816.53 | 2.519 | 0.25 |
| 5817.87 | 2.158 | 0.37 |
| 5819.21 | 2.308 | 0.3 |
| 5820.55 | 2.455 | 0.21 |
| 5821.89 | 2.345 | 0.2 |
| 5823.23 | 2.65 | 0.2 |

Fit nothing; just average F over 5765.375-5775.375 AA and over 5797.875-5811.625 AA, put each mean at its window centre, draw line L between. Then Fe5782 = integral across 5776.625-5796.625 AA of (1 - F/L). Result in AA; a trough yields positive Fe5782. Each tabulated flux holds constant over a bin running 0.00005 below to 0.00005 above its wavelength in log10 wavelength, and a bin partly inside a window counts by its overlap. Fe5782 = 1.88 AA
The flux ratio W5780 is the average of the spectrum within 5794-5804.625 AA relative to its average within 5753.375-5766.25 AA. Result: 1.06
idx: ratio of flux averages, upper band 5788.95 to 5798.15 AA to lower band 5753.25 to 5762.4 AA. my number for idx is 1.03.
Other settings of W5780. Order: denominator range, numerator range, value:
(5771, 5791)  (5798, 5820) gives 1.01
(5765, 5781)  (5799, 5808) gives 0.90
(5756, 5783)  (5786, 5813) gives 0.96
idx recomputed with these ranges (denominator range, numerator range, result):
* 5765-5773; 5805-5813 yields 0.89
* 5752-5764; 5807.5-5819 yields 1.03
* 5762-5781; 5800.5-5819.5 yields 0.92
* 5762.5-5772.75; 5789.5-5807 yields 0.92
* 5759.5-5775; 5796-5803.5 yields 0.97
